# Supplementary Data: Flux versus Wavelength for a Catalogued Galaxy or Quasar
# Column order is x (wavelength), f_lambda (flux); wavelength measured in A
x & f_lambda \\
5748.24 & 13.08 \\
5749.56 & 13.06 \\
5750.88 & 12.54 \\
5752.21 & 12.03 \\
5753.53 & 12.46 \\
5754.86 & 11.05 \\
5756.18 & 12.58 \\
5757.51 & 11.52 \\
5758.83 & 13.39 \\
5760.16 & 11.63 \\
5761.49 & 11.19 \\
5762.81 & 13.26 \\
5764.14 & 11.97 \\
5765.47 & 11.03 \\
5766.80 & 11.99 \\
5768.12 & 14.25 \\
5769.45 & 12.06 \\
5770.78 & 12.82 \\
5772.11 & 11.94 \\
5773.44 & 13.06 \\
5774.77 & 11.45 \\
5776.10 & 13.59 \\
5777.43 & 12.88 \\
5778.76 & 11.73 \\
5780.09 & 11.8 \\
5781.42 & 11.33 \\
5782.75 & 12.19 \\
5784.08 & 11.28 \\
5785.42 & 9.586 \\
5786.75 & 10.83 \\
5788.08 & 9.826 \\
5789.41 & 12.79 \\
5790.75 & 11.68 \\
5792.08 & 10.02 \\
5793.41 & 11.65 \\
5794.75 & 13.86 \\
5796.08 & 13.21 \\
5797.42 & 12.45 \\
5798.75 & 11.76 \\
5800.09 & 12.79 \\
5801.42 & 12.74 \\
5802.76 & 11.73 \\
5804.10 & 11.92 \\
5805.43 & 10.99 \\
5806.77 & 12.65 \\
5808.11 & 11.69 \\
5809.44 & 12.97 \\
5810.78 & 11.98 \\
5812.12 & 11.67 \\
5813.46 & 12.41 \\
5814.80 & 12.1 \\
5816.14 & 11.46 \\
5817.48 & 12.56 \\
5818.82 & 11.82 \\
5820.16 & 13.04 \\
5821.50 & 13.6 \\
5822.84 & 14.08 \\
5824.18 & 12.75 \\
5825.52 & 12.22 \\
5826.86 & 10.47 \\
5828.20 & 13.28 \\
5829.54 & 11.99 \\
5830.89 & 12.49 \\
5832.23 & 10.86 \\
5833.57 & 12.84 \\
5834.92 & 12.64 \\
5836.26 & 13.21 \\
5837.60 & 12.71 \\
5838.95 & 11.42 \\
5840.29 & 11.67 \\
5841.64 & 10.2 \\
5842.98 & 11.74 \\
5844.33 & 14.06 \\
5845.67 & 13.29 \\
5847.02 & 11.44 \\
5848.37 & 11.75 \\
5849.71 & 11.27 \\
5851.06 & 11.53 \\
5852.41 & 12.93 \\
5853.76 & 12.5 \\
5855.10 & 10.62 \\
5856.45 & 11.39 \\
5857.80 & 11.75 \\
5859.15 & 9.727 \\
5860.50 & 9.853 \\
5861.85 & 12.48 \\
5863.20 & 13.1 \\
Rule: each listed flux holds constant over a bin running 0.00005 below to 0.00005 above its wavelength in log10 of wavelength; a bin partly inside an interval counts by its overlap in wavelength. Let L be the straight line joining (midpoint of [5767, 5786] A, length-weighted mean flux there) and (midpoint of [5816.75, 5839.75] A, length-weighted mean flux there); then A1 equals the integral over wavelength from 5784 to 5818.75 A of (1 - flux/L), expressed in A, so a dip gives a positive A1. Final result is 1.2 A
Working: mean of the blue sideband 12.1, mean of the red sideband 12.5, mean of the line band 11.9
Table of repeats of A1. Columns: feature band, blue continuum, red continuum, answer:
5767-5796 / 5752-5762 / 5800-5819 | 0.2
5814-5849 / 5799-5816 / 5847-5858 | -1.2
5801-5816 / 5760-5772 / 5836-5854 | 0.1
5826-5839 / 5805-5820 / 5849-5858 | -0.4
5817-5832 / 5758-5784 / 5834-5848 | -0.3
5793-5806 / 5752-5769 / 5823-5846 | -0.1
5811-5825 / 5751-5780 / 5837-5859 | -0.6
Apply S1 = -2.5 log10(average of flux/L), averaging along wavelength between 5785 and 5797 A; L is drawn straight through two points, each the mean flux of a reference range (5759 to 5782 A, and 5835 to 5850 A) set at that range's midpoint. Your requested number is 0.06 mag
